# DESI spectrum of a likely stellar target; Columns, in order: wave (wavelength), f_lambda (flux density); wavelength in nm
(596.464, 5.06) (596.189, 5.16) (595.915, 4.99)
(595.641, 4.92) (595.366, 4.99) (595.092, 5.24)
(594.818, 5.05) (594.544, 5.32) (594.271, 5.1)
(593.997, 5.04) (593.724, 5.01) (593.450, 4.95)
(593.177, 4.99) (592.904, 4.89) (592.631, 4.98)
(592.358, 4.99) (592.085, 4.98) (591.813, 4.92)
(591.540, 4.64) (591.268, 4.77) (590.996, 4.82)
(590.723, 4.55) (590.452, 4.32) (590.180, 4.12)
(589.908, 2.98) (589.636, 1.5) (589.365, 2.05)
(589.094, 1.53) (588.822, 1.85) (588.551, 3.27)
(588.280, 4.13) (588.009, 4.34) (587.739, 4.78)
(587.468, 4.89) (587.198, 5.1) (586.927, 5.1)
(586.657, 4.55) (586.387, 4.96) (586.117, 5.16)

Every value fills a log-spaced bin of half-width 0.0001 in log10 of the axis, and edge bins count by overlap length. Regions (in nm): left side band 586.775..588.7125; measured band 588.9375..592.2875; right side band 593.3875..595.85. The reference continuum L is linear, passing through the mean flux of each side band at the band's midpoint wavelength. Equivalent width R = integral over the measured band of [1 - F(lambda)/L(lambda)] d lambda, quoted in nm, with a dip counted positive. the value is 0.68 nm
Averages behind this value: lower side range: 4.48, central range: 3.78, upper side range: 5.07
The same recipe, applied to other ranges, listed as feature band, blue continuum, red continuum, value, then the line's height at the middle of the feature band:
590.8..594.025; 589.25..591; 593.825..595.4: -0.491 nm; 4.28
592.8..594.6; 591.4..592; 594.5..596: -0.029 nm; 4.95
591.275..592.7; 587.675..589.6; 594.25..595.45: -0.251 nm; 4.16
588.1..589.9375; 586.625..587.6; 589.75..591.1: 0.819 nm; 4.46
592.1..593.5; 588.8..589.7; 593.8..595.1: -0.320 nm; 4.06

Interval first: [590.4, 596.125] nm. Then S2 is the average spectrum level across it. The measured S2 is 4.94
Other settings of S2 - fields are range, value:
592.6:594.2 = 4.98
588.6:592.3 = 3.64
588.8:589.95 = 1.91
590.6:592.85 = 4.83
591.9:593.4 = 4.97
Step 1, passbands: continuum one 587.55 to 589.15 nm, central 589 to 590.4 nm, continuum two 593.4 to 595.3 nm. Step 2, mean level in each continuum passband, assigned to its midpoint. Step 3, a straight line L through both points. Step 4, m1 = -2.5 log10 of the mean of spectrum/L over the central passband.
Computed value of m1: 0.441 mag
